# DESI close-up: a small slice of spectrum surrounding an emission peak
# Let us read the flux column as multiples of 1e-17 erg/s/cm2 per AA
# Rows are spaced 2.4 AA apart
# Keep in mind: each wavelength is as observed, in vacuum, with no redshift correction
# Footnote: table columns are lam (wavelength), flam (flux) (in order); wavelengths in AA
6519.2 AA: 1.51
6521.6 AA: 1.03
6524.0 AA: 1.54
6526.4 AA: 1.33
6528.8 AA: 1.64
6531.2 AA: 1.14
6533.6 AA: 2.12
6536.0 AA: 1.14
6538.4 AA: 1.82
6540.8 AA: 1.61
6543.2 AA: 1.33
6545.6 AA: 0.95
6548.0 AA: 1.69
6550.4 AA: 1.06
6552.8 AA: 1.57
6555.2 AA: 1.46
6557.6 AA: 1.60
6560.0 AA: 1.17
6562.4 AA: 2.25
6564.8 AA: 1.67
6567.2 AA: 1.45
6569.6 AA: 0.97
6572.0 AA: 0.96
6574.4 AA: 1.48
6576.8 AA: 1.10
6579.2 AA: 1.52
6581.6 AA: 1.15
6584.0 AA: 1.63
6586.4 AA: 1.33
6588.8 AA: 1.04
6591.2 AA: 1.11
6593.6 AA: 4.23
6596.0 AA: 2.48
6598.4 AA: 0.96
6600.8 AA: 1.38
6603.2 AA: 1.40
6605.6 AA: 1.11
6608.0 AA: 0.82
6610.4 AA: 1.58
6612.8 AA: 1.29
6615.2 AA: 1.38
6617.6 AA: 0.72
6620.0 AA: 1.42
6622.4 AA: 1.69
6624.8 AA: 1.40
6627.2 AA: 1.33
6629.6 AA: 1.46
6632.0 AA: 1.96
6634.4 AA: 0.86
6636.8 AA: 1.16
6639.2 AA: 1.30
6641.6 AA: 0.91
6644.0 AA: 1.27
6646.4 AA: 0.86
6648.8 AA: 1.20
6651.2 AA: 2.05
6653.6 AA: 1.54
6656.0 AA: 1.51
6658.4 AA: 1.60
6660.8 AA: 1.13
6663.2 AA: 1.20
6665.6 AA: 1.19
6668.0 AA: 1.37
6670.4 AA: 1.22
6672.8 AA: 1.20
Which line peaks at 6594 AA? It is H-beta 4861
